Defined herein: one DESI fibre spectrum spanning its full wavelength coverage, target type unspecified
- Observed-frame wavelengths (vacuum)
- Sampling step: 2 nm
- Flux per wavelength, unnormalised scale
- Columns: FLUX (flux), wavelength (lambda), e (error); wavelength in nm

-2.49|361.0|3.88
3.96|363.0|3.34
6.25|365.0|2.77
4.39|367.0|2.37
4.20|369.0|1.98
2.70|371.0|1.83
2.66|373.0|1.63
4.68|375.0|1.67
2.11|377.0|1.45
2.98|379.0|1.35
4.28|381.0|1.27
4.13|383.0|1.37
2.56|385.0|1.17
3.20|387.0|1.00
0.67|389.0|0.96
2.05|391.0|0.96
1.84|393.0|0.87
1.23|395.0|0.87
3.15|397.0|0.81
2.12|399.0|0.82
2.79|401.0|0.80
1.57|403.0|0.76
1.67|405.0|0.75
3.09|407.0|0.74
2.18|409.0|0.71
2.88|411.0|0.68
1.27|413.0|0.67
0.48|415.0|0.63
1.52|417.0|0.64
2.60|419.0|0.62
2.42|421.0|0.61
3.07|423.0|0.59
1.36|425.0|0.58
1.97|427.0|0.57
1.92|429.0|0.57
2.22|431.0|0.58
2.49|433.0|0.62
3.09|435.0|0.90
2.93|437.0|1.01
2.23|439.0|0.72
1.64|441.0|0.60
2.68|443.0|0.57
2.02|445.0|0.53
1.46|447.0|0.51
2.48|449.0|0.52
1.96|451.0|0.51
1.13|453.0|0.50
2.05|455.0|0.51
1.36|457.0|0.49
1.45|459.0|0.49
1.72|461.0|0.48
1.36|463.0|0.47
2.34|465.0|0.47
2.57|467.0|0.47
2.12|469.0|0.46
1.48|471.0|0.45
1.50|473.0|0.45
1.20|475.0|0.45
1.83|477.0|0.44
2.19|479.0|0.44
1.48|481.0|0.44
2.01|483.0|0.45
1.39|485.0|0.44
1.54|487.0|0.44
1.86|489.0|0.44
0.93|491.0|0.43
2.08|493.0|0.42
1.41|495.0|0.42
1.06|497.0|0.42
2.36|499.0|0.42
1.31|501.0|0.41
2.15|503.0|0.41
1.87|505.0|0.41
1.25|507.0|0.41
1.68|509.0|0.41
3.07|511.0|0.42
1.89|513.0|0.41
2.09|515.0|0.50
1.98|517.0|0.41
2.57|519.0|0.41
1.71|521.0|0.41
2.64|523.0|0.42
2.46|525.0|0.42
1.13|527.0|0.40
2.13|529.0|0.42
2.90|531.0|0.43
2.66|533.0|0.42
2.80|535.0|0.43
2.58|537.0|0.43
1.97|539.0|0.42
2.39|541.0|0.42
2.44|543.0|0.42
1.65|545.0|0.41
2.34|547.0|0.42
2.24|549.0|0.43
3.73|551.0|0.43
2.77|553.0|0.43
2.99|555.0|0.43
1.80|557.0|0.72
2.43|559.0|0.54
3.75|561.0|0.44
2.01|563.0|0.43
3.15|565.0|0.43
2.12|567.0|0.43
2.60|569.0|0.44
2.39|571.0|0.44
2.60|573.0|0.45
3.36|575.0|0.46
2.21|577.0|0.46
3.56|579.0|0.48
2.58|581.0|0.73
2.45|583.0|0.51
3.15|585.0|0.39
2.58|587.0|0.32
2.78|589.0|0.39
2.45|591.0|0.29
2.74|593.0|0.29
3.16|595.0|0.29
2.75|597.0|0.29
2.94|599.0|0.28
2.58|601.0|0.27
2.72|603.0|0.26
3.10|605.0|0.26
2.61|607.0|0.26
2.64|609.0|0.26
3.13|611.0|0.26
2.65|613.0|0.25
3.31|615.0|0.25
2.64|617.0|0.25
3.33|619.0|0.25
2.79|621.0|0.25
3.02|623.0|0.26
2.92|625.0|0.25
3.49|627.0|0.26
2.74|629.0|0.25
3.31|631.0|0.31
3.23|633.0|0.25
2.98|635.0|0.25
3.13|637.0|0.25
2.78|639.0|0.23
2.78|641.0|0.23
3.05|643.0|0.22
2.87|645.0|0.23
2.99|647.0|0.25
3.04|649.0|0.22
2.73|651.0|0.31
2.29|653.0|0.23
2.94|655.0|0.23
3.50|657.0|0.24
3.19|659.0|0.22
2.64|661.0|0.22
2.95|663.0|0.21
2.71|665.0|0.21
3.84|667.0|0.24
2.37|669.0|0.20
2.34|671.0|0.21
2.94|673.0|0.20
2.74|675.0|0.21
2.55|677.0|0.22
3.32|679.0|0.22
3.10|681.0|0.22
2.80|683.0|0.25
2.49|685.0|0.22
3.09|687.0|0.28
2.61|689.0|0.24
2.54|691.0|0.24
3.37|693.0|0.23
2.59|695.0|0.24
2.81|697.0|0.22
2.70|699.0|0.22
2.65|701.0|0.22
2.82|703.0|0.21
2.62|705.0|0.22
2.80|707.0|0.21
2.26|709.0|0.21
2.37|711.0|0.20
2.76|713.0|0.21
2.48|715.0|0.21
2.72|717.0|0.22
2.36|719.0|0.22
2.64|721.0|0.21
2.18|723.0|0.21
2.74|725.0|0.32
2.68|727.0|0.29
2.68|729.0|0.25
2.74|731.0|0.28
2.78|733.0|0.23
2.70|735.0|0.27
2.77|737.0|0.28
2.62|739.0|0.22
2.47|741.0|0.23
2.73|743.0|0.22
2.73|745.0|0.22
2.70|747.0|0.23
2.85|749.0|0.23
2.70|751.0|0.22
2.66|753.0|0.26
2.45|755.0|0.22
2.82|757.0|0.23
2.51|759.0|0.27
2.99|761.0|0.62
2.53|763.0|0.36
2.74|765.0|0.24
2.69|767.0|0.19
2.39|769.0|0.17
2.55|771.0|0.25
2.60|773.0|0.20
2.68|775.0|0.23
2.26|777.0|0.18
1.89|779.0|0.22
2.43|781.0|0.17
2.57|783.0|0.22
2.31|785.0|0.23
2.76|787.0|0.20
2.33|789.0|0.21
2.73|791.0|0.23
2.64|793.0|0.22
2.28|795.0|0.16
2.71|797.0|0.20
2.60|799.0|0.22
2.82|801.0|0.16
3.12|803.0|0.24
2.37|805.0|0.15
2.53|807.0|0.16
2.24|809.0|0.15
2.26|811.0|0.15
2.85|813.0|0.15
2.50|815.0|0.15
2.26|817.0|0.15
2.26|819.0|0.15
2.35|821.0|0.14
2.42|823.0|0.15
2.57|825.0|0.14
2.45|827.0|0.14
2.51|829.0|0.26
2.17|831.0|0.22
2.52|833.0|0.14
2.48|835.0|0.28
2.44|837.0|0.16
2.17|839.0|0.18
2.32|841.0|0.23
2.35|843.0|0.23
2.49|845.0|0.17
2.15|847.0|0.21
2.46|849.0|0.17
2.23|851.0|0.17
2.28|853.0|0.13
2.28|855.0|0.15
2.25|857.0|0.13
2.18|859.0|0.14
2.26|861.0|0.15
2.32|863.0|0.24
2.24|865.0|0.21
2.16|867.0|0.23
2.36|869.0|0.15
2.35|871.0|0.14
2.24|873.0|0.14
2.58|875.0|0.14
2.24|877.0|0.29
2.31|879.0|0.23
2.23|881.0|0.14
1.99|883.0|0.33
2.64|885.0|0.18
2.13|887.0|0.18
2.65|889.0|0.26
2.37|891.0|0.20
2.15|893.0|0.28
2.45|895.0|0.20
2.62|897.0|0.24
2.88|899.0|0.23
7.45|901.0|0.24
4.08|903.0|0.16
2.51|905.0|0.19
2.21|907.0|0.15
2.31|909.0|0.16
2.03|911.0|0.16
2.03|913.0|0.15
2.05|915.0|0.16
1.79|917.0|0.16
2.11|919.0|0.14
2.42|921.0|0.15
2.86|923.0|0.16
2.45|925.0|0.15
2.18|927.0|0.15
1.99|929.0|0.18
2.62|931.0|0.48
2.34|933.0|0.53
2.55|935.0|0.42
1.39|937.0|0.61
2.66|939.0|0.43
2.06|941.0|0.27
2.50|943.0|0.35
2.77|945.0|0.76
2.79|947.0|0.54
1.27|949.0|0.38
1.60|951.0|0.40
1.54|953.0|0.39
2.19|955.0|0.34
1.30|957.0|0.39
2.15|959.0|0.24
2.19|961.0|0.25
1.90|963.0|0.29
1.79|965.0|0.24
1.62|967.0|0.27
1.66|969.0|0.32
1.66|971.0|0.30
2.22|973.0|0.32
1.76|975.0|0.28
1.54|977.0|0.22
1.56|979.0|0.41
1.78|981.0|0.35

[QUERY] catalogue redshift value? 0.37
